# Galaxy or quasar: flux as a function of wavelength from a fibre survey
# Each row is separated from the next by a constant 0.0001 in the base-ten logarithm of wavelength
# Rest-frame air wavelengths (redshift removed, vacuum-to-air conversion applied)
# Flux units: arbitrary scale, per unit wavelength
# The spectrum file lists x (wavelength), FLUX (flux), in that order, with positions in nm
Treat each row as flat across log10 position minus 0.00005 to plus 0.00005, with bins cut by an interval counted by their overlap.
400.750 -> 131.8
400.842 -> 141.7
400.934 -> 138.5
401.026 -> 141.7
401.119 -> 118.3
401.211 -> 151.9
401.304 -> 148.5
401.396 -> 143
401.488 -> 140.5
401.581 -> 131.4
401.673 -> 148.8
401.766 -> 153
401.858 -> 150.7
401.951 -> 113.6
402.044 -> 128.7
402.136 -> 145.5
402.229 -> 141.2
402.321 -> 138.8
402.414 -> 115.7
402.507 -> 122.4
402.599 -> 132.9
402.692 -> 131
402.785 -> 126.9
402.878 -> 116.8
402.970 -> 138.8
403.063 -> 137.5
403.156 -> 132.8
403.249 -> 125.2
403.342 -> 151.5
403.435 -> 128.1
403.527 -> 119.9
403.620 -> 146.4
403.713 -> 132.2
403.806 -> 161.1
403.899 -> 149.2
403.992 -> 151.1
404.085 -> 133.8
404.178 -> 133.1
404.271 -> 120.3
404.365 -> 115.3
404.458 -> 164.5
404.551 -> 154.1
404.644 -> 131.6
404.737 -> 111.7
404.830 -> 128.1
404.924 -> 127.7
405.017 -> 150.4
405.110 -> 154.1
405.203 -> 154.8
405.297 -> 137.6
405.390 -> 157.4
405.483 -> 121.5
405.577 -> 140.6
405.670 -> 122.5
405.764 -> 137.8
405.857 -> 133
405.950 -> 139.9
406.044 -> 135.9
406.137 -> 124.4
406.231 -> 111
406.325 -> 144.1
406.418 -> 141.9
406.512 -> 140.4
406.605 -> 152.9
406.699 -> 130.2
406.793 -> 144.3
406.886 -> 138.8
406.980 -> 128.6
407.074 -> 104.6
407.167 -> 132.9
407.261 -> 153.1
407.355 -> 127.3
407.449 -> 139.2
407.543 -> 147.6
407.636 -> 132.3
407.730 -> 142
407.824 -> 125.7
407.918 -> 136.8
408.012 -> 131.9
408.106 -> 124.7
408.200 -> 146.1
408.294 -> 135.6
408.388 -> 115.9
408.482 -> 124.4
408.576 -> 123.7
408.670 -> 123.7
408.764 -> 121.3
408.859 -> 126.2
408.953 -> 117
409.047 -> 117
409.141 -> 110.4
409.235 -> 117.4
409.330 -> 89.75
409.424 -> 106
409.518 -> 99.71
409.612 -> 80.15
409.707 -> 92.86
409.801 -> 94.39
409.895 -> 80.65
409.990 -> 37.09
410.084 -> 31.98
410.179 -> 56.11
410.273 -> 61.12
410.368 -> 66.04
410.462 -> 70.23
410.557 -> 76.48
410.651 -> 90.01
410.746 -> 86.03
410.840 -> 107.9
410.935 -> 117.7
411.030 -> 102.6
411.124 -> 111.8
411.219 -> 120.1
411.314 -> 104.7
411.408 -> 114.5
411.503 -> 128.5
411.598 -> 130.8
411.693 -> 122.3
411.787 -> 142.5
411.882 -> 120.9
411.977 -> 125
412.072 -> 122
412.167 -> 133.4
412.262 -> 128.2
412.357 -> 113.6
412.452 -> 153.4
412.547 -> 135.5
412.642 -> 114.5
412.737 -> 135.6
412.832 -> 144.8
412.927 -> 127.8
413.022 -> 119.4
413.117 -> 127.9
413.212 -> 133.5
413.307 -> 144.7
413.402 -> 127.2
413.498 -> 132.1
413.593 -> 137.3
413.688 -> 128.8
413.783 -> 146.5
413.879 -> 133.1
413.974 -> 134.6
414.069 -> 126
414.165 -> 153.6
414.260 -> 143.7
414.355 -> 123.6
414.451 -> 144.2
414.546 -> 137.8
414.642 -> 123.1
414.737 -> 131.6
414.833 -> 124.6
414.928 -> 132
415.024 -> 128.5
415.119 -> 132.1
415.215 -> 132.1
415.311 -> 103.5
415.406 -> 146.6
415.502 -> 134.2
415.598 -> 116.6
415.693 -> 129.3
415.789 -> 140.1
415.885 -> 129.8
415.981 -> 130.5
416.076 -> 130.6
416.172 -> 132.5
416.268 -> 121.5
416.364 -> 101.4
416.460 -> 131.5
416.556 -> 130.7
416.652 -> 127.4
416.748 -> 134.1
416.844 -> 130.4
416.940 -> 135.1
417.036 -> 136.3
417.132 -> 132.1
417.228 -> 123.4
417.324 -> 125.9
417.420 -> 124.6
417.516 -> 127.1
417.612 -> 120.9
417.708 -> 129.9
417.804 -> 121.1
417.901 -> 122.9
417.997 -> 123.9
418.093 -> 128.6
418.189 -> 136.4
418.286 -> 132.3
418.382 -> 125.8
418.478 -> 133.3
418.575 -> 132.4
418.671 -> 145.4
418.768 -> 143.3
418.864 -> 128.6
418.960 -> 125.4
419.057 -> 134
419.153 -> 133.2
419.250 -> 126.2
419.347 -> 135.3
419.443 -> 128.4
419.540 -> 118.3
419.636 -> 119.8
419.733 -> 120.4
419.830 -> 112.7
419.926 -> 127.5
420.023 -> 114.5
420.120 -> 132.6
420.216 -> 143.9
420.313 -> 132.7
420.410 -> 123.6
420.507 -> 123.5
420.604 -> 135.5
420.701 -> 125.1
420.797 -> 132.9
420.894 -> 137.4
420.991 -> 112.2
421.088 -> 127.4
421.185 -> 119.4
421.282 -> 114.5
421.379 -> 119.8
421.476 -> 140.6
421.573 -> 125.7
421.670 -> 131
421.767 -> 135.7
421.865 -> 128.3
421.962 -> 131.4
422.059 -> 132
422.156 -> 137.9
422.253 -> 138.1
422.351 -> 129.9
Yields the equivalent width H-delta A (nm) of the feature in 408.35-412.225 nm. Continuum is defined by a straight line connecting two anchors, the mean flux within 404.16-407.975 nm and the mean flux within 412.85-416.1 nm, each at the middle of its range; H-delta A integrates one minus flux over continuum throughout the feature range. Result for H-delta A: 0.90 nm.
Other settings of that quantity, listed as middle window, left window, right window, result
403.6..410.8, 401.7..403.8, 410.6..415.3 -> 0.51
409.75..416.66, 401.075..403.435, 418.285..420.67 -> 0.62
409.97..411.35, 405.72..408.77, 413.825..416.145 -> 0.51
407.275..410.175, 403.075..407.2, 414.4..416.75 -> 0.46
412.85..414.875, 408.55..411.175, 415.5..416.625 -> -0.33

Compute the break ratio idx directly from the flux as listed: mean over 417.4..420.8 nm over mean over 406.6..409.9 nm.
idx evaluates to 1.05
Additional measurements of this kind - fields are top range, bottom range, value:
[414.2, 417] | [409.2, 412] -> 1.35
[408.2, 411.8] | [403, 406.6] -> 0.74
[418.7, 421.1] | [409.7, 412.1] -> 1.32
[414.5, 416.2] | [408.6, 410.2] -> 1.36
